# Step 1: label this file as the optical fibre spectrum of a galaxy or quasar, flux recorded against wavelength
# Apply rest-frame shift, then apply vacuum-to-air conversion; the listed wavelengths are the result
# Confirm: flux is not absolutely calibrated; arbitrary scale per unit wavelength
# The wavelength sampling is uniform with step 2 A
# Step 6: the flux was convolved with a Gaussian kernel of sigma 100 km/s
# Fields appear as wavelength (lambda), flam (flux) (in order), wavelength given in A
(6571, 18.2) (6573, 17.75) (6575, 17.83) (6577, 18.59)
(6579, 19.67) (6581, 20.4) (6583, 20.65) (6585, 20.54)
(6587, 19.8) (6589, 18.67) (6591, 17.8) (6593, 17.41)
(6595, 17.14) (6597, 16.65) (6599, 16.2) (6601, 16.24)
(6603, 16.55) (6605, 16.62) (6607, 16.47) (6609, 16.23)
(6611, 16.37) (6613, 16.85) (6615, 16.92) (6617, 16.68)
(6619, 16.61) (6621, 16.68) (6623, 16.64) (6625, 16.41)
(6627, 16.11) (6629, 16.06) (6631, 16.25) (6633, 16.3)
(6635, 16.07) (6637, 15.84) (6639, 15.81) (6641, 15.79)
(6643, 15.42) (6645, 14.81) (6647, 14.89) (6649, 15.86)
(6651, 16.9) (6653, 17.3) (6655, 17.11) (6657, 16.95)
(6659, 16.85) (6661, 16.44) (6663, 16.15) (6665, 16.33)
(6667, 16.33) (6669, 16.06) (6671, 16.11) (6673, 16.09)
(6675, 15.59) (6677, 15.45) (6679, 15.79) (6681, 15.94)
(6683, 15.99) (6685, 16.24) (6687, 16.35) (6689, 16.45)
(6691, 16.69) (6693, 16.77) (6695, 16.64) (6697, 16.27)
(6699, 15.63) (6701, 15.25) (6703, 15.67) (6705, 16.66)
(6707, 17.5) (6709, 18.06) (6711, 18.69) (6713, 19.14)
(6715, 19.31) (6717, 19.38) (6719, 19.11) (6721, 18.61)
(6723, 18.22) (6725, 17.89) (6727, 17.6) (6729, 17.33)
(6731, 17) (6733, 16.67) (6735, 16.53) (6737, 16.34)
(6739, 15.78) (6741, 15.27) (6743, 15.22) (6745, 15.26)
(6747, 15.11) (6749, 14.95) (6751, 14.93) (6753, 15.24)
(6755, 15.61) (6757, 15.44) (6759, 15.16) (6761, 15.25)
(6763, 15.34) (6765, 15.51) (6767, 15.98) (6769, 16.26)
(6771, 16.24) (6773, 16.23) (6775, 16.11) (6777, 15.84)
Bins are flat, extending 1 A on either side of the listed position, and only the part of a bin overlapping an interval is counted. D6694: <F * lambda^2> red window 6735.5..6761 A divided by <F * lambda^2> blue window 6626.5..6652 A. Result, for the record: 1.0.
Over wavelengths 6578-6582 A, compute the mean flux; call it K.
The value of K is 20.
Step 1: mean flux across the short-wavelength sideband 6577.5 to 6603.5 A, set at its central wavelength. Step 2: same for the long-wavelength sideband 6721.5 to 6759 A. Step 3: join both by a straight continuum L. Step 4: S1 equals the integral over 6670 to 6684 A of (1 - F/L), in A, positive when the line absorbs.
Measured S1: 0.99 A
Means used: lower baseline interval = 18.3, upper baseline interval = 16.1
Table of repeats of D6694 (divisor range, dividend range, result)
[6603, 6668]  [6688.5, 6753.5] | 1.06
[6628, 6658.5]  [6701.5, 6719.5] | 1.14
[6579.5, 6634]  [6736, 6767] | 0.93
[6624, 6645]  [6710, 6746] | 1.12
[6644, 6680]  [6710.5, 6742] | 1.11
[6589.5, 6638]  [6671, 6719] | 1.04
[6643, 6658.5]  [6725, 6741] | 1.06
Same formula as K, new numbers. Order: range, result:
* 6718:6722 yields 18.9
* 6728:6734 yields 17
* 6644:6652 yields 15.6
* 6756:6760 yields 15.3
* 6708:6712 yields 18.4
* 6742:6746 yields 15.2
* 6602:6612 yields 16.4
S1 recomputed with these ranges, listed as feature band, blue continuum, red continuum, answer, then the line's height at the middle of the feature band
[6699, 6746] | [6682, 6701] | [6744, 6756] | -4.5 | 15.7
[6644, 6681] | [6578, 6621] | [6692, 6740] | 2.8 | 17.5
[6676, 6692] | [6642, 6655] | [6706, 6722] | 1.2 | 17.5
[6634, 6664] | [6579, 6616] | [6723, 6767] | 1.6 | 17.1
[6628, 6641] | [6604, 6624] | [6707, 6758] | 0.5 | 16.7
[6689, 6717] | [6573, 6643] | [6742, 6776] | -1.8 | 16.1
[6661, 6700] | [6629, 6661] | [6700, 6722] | 2.2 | 17.1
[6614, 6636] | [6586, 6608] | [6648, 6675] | 0.6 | 16.9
